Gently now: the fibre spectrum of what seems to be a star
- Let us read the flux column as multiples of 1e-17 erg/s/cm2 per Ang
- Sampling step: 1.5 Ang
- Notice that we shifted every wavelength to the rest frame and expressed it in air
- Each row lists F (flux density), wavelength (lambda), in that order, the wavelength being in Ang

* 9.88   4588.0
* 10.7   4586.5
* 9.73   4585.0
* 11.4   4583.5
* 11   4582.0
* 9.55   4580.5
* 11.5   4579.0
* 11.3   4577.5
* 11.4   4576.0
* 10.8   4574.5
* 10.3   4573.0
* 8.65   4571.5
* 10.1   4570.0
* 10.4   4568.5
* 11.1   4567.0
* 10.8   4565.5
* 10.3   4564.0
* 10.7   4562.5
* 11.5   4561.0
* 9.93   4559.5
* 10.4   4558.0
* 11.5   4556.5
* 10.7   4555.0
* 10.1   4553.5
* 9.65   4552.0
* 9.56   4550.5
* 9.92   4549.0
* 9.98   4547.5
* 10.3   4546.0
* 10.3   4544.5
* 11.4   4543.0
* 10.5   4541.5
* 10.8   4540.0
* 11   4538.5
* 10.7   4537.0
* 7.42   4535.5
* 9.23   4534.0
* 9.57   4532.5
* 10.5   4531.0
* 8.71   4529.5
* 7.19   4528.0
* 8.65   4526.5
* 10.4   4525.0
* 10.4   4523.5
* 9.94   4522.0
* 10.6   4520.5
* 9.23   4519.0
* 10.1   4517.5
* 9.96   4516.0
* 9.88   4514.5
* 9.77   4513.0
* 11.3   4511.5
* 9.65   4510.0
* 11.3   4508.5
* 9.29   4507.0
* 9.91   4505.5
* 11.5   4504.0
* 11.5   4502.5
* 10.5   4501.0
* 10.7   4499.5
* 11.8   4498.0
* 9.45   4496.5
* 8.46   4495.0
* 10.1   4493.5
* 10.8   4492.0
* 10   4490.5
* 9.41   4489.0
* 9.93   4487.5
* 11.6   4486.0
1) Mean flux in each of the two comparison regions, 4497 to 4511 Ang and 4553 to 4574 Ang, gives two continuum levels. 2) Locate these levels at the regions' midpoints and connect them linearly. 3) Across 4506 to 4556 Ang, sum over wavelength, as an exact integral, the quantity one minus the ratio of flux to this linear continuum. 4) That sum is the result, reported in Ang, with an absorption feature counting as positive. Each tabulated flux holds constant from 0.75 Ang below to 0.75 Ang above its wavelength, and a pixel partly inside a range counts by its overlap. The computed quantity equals 3.0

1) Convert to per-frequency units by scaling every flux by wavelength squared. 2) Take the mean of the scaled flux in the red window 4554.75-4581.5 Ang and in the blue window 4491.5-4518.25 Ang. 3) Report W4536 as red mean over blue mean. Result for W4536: 1.1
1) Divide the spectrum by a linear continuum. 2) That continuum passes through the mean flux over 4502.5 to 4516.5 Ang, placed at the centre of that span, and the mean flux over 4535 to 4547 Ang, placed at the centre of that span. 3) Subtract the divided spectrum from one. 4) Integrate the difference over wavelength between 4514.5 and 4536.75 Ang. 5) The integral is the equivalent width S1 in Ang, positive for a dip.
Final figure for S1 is 1.9 Ang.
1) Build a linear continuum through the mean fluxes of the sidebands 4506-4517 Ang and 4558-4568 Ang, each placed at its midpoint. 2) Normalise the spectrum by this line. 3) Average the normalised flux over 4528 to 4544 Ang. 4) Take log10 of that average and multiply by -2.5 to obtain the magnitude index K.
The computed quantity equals 0.06 mag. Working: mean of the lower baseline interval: 10.2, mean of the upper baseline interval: 10.7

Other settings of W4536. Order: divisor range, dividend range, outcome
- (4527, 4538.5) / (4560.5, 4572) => 1.16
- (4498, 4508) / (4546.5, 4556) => 0.96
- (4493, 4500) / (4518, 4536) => 0.94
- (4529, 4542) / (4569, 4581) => 1.08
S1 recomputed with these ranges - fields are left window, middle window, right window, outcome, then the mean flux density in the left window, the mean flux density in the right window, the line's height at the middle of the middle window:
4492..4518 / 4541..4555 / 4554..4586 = 0.41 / 10.3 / 10.6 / 10.5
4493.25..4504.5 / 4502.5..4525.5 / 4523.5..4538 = -0.82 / 10.5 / 9.25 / 9.9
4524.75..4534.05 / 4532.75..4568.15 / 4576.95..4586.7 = -2.06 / 9.11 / 10.7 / 9.76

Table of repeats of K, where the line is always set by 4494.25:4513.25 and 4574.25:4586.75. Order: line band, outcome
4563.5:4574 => 0.05 mag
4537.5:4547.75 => 0.00 mag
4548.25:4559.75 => 0.05 mag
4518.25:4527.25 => 0.07 mag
